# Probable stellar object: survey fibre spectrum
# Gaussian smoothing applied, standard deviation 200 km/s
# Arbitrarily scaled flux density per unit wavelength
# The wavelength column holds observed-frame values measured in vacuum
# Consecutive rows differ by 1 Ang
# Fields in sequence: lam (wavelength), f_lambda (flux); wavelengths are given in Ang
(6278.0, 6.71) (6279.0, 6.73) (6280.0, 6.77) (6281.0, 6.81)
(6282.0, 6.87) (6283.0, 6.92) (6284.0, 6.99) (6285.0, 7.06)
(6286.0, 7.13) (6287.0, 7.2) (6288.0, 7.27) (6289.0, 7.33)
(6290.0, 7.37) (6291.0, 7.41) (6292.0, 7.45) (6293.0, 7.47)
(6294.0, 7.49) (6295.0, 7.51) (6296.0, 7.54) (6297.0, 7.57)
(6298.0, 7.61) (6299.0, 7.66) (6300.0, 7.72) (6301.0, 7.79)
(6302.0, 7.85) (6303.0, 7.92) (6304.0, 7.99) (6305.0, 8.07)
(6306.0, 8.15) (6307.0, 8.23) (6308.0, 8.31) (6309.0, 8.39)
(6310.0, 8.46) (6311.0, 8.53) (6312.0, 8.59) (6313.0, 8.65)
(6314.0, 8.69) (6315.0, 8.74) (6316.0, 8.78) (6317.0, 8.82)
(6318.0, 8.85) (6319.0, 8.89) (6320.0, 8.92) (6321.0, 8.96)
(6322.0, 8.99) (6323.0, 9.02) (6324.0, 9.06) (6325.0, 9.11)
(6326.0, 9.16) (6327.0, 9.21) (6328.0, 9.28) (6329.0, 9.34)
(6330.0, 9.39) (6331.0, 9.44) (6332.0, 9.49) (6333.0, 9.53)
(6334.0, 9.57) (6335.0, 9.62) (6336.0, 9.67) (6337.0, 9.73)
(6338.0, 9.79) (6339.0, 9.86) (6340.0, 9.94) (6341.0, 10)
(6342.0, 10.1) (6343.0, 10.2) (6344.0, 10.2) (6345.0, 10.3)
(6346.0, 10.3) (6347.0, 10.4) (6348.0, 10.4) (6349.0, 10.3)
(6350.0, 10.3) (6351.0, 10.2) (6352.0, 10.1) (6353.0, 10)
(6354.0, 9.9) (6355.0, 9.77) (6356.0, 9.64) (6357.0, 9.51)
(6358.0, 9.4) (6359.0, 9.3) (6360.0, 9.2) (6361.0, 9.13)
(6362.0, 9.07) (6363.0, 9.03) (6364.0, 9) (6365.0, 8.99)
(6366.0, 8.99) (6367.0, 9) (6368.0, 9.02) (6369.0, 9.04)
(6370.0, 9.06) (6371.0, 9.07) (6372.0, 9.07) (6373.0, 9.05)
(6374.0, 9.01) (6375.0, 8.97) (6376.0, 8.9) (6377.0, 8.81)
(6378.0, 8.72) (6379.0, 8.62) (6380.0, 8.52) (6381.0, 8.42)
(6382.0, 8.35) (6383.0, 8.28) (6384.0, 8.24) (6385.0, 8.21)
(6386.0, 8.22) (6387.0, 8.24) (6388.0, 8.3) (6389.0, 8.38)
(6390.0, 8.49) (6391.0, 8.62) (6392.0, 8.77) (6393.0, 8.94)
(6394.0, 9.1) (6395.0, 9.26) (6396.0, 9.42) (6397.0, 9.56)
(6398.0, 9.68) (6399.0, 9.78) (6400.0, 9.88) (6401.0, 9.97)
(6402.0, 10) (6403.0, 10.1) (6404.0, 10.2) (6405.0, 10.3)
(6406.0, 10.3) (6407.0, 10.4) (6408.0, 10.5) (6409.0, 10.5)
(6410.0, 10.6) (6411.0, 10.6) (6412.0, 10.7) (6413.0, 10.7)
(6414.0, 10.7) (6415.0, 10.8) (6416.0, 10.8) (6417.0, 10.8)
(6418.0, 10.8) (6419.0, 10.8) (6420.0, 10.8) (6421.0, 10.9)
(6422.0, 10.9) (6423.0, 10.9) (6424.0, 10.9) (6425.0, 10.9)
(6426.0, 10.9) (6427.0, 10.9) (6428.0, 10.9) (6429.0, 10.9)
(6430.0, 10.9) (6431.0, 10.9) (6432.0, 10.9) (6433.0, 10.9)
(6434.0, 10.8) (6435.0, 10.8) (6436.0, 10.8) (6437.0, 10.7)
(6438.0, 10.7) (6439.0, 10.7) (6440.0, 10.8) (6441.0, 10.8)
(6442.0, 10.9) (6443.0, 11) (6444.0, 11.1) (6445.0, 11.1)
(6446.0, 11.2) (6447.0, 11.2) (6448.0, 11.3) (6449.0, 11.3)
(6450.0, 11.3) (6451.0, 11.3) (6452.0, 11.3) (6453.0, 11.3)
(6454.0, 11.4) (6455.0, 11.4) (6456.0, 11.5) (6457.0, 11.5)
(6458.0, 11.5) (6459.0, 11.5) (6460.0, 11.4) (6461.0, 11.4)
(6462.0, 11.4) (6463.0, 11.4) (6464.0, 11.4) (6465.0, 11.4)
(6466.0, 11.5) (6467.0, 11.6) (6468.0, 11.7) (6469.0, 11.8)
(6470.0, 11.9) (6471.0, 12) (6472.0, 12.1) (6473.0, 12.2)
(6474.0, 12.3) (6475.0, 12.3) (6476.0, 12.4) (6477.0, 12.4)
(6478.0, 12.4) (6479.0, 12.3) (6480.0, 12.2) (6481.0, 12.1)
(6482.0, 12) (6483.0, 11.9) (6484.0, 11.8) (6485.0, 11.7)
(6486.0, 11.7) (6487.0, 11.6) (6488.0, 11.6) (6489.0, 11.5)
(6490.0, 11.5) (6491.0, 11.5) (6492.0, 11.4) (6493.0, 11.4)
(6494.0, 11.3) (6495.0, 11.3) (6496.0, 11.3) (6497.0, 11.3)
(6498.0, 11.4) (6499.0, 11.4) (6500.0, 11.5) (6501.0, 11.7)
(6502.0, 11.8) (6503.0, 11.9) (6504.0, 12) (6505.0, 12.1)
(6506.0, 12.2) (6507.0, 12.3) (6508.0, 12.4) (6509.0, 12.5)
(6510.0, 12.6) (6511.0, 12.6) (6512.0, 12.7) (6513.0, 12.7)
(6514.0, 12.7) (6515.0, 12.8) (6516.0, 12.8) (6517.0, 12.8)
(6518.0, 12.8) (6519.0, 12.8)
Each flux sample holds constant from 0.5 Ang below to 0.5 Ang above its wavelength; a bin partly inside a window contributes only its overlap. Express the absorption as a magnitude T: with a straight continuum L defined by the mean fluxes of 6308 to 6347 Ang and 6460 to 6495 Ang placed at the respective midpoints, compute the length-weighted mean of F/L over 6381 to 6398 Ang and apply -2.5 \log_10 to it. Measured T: 0.19 mag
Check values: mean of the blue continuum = 9.31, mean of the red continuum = 11.8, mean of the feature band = 8.67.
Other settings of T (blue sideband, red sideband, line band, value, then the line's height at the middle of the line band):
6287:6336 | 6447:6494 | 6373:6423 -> 0.07 mag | 10.2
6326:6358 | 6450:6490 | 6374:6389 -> 0.22 mag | 10.4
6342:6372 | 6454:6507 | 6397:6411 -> 0.03 mag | 10.4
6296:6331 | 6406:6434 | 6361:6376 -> 0.08 mag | 9.7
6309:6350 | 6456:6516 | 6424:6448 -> 0.02 mag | 11.1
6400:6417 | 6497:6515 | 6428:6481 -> -0.02 mag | 11.2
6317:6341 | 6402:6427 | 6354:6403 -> 0.12 mag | 10.1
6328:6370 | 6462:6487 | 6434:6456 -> 0.03 mag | 11.4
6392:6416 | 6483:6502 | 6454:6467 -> -0.04 mag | 11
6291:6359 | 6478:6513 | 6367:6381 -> 0.11 mag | 9.84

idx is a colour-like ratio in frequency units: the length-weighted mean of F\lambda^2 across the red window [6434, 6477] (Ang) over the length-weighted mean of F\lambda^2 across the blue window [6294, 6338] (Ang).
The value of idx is 1.4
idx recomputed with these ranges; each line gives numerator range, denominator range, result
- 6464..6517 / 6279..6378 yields 1.43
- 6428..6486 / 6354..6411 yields 1.27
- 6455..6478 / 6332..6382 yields 1.29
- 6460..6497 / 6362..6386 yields 1.38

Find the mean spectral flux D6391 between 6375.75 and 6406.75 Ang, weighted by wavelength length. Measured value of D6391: 9.06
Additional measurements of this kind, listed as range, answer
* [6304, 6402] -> 9.17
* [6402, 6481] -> 11.2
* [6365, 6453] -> 10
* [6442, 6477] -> 11.5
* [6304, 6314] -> 8.37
